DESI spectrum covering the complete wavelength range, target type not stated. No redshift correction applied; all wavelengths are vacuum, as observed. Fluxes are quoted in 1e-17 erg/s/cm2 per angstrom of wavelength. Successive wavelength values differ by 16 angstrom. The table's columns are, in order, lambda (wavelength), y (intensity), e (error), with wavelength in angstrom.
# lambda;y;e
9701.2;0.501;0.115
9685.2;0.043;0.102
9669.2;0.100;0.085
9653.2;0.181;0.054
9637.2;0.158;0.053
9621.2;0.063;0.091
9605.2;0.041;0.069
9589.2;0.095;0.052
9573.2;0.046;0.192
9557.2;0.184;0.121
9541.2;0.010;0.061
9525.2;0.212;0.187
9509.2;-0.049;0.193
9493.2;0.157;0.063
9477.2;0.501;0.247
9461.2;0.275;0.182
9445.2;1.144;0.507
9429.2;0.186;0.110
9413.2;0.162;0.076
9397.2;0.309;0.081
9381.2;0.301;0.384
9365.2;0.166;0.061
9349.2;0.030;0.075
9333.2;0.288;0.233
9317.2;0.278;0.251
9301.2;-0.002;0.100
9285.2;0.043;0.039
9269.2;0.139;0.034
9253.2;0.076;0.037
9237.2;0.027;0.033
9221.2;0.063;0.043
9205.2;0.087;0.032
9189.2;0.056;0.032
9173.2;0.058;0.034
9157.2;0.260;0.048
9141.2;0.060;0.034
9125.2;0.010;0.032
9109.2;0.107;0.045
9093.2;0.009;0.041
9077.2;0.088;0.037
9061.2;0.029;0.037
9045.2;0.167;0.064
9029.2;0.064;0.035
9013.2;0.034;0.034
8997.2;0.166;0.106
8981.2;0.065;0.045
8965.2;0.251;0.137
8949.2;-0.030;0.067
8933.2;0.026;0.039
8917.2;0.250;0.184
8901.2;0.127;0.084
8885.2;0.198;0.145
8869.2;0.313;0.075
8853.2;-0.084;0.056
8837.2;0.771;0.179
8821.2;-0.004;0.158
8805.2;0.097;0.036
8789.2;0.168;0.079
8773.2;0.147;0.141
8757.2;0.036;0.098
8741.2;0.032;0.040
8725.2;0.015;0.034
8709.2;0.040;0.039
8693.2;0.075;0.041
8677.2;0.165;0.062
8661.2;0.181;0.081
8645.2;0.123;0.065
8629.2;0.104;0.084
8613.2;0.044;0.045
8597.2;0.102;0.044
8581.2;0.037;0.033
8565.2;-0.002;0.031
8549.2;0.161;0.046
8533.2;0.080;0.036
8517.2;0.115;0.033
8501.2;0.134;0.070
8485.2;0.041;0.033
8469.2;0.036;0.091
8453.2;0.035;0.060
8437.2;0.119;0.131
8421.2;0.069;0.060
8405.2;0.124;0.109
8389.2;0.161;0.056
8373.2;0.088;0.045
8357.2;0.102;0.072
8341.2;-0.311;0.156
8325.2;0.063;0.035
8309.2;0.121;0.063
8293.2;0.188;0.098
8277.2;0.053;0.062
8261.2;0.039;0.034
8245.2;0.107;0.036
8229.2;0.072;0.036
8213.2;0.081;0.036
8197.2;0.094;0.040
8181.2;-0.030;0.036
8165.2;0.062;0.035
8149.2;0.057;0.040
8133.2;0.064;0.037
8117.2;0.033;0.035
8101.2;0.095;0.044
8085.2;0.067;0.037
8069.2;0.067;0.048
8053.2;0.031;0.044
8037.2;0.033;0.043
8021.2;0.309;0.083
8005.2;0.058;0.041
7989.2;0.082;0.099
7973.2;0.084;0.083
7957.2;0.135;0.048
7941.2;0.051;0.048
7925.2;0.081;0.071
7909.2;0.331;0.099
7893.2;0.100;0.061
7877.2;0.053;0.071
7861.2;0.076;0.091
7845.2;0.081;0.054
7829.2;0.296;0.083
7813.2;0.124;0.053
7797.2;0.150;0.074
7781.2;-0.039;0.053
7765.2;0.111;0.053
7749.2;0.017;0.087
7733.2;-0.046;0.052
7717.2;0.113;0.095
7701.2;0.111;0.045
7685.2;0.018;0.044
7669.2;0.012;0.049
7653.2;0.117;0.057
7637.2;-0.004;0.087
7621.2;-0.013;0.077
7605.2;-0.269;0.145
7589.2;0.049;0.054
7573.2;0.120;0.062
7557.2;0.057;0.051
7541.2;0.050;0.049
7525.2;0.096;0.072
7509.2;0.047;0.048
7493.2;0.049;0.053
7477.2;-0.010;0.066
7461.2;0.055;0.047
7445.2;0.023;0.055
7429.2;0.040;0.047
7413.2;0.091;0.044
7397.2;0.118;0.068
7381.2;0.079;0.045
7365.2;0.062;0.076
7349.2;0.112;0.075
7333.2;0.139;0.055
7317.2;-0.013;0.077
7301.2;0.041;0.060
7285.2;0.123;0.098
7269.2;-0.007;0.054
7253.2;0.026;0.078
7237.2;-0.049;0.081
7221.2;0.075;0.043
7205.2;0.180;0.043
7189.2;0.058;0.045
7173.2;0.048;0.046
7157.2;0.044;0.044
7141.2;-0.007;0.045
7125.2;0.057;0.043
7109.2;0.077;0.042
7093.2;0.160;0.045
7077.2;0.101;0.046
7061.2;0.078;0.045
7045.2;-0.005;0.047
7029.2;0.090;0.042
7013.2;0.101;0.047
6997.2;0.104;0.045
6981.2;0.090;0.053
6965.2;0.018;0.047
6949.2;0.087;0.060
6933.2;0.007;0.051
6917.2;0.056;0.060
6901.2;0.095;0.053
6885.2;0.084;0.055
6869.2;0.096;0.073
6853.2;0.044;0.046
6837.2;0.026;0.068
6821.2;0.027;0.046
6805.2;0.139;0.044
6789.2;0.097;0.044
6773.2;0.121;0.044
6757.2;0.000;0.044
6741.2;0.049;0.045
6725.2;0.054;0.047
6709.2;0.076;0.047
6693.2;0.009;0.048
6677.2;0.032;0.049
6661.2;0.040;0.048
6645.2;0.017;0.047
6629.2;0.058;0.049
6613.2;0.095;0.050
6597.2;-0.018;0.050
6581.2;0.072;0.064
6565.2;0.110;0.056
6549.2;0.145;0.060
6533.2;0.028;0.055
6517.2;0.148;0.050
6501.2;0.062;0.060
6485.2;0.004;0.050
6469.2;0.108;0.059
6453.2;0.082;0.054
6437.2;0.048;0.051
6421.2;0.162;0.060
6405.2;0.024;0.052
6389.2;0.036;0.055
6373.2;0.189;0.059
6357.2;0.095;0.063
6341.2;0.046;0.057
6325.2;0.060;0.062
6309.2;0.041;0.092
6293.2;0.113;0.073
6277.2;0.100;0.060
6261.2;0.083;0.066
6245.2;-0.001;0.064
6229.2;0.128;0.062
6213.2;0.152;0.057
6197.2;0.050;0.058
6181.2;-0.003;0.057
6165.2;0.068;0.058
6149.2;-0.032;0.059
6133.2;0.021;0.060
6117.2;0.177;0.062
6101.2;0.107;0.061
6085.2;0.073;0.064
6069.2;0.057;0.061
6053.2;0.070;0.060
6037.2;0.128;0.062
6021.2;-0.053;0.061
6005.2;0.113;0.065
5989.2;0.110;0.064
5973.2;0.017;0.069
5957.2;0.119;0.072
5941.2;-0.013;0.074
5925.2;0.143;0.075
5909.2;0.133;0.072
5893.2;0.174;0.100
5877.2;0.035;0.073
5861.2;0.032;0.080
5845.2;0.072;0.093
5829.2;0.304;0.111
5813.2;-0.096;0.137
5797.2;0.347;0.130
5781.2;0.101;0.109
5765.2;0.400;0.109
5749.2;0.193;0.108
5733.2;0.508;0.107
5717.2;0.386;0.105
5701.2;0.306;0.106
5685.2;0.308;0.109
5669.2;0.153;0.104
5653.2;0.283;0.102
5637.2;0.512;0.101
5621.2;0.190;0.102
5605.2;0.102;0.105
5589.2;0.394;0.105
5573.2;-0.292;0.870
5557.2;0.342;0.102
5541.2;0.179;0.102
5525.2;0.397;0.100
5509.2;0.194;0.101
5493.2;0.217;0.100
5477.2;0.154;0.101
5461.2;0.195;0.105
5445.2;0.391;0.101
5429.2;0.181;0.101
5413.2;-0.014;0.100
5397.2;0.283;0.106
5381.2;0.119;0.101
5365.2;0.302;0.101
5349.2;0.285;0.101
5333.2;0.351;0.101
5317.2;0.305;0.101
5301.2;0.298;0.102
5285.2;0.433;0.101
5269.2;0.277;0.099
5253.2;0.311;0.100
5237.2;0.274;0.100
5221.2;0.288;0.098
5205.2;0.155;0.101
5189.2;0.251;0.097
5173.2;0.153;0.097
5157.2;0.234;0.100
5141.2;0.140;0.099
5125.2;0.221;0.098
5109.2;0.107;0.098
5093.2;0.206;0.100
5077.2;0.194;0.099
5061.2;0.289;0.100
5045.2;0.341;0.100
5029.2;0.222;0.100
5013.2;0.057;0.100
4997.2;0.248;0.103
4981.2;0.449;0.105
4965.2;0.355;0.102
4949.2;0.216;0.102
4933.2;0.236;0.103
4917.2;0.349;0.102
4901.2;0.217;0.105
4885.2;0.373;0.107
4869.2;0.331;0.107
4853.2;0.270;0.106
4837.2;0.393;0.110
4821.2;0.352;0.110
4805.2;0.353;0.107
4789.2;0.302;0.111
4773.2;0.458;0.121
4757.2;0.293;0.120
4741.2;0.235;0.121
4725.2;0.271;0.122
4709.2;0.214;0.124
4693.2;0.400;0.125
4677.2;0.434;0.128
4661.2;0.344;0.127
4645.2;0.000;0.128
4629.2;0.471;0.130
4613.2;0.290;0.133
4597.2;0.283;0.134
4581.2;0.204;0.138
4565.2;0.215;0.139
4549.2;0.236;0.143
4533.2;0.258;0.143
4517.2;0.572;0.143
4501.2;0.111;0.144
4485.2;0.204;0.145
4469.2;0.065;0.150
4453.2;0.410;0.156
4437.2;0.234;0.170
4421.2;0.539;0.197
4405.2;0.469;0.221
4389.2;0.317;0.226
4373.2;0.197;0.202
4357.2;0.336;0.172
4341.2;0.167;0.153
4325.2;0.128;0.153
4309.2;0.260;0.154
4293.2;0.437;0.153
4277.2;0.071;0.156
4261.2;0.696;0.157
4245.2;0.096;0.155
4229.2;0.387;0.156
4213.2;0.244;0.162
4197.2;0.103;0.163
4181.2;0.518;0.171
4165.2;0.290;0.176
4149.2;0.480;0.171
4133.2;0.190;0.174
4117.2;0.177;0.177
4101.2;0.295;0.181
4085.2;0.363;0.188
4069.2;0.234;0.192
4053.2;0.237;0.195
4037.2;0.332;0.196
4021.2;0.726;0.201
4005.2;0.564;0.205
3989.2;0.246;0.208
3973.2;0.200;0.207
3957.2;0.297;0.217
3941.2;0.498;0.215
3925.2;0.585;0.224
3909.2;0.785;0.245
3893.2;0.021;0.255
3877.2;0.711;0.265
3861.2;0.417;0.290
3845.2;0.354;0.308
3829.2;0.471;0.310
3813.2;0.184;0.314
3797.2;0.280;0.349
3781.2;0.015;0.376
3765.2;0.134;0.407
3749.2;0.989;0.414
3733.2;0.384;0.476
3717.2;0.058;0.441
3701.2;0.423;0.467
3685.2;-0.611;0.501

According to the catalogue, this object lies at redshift 1.37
